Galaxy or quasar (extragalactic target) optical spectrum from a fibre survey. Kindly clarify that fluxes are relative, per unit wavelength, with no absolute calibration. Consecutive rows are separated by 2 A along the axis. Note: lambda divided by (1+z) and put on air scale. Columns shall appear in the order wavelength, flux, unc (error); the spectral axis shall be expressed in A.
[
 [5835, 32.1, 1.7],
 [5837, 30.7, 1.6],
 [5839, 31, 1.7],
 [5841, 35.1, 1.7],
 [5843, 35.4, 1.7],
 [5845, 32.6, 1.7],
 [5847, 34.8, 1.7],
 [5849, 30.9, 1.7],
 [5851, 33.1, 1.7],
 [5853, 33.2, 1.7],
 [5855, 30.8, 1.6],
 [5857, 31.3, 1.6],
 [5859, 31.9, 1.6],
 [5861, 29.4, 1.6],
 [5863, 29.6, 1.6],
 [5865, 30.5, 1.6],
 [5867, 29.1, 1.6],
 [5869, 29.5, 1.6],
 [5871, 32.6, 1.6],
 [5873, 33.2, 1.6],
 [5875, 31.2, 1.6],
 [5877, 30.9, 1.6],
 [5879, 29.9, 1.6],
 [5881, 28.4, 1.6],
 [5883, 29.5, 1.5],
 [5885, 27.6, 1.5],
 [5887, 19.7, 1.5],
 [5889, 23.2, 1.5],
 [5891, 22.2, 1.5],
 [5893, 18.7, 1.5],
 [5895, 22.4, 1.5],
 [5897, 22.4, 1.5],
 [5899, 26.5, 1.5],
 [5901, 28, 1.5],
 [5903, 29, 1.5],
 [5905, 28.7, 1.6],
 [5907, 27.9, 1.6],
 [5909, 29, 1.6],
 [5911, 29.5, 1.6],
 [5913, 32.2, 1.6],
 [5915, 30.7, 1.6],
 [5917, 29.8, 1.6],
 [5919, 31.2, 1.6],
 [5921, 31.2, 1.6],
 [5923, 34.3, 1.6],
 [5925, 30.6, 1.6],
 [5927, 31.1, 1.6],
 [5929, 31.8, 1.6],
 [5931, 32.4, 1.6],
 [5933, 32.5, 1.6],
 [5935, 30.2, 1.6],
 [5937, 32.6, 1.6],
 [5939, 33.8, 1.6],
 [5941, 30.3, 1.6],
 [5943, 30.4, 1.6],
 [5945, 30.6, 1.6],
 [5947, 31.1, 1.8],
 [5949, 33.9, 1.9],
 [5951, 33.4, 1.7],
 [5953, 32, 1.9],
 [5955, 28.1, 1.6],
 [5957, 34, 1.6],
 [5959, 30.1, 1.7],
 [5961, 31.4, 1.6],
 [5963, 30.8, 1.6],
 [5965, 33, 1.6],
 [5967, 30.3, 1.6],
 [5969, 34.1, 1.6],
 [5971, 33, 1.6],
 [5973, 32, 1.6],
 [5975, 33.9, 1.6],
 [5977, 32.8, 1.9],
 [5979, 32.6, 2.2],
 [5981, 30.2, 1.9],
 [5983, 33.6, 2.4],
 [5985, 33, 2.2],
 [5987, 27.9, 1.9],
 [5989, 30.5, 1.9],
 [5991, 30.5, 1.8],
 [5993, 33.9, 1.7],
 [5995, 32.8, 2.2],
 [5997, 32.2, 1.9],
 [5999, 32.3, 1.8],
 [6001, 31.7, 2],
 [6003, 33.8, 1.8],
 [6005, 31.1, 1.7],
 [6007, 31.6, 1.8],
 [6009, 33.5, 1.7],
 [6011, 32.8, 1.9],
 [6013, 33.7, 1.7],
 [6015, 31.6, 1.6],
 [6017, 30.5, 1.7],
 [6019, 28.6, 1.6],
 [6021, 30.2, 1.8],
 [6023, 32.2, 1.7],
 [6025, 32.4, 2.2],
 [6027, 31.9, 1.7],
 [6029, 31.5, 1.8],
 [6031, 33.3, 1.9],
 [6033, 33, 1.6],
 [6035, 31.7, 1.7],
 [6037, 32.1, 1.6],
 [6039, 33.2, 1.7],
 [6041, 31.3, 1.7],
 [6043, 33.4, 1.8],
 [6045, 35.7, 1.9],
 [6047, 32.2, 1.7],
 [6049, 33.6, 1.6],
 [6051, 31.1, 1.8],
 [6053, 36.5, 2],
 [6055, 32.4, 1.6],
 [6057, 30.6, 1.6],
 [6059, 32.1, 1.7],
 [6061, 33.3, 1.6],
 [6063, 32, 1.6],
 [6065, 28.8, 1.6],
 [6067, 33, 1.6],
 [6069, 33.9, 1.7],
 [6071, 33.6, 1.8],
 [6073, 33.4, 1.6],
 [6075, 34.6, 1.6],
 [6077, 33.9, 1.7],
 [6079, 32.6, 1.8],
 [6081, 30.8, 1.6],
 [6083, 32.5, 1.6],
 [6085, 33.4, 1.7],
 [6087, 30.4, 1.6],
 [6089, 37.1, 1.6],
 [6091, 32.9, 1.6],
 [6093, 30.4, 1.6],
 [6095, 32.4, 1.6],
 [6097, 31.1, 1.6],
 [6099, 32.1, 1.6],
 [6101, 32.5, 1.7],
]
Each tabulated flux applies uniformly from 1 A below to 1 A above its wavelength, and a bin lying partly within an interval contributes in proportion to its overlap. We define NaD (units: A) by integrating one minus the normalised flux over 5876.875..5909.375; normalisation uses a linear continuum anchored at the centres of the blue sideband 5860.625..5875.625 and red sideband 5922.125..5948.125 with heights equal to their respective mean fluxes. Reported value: 5.4 A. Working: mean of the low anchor 30.7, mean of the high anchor 31.7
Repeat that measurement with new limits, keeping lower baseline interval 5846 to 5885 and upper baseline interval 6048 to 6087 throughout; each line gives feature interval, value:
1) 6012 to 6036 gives 0.4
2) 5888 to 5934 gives 4.2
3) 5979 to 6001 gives 0.2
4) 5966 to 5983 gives -0.3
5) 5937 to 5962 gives 0.0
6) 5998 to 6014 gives -0.2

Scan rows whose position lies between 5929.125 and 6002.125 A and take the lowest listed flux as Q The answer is 27.9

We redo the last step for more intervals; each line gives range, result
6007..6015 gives 31.6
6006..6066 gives 28.6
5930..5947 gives 30.2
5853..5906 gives 18.7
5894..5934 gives 22.4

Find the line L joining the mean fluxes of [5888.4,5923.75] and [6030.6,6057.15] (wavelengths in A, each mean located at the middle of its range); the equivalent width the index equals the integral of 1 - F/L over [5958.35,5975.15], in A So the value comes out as -1.2 A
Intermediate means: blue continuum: 27.6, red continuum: 32.9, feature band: 32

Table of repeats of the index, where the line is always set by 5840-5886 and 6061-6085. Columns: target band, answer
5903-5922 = 1.01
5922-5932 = -0.09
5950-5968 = 0.28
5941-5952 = 0.05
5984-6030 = 0.75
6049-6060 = -0.02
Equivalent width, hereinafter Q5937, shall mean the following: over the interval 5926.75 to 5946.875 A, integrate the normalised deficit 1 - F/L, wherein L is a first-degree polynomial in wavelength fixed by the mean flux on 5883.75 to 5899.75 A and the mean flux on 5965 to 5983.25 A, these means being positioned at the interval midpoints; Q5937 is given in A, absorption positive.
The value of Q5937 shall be -2.5 A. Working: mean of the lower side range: 22.9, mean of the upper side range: 32.5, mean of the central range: 31.6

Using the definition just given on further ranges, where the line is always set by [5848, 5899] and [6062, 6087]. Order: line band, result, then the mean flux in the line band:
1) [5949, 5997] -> -2.3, 32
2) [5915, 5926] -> -0.7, 31.4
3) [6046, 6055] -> -0.3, 33.2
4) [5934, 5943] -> -0.5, 31.6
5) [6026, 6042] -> -0.2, 32.2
